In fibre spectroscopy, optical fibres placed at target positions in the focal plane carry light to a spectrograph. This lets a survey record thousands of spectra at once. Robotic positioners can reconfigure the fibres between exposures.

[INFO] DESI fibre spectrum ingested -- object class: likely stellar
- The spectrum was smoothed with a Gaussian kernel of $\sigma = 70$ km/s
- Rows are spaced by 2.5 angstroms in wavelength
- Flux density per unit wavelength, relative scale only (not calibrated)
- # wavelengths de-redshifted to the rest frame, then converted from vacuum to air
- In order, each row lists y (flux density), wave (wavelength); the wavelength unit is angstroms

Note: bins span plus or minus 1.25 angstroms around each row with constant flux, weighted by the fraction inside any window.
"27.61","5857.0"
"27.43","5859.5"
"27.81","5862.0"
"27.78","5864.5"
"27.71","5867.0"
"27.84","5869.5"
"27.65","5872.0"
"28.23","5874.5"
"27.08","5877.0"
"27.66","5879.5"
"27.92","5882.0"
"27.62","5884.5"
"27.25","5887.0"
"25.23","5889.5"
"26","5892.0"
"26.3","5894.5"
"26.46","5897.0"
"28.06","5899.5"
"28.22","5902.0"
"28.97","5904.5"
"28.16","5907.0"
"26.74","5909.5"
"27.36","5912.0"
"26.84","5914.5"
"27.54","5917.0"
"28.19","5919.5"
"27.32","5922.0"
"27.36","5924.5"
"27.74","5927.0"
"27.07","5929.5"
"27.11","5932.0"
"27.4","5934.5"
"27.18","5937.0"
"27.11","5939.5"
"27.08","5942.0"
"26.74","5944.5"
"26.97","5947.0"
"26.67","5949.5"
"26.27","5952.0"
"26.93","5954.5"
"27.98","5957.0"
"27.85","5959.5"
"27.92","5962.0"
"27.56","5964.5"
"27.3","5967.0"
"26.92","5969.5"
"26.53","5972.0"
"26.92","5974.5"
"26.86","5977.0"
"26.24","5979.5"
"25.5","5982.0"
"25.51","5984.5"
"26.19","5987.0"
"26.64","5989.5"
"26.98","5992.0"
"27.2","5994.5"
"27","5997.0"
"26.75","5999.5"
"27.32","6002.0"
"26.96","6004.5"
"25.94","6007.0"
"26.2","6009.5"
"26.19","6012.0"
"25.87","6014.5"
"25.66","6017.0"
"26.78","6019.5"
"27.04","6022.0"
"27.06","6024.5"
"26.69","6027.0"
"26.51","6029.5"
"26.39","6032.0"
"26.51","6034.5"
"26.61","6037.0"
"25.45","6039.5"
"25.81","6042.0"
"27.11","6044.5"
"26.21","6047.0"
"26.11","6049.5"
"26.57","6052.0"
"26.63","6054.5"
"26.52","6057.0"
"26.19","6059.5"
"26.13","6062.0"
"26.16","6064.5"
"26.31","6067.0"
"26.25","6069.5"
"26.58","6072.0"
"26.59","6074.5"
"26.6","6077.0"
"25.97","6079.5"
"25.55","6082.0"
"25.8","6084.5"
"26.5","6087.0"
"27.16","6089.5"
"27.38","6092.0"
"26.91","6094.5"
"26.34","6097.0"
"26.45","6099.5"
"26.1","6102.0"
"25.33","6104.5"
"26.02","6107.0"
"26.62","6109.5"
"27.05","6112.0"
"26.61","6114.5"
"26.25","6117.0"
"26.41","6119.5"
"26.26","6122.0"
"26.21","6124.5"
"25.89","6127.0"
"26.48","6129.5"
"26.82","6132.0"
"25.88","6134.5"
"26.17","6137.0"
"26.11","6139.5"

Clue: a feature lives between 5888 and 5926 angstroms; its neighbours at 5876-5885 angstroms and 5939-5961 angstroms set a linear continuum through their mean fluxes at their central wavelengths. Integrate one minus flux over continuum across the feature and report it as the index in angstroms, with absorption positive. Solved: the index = 0.18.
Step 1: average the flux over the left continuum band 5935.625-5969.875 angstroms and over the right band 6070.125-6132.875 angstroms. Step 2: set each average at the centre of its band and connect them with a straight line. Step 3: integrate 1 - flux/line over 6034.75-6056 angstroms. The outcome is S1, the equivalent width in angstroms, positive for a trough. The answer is 0.3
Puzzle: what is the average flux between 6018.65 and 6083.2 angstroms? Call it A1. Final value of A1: 26.4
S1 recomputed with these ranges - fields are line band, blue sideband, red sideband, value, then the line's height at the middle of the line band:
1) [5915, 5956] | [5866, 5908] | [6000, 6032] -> -0.1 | 27.1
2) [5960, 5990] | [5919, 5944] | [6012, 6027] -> 0.2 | 26.9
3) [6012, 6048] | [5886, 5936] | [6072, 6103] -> 0.4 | 26.7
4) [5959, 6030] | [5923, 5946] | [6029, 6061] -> 0.1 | 26.7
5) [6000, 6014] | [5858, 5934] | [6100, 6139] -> 0.2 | 26.9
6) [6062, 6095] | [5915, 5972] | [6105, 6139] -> 0.2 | 26.6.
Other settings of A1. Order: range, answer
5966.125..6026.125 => 26.6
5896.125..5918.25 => 27.6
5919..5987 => 27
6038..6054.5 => 26.2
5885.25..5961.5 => 27.2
